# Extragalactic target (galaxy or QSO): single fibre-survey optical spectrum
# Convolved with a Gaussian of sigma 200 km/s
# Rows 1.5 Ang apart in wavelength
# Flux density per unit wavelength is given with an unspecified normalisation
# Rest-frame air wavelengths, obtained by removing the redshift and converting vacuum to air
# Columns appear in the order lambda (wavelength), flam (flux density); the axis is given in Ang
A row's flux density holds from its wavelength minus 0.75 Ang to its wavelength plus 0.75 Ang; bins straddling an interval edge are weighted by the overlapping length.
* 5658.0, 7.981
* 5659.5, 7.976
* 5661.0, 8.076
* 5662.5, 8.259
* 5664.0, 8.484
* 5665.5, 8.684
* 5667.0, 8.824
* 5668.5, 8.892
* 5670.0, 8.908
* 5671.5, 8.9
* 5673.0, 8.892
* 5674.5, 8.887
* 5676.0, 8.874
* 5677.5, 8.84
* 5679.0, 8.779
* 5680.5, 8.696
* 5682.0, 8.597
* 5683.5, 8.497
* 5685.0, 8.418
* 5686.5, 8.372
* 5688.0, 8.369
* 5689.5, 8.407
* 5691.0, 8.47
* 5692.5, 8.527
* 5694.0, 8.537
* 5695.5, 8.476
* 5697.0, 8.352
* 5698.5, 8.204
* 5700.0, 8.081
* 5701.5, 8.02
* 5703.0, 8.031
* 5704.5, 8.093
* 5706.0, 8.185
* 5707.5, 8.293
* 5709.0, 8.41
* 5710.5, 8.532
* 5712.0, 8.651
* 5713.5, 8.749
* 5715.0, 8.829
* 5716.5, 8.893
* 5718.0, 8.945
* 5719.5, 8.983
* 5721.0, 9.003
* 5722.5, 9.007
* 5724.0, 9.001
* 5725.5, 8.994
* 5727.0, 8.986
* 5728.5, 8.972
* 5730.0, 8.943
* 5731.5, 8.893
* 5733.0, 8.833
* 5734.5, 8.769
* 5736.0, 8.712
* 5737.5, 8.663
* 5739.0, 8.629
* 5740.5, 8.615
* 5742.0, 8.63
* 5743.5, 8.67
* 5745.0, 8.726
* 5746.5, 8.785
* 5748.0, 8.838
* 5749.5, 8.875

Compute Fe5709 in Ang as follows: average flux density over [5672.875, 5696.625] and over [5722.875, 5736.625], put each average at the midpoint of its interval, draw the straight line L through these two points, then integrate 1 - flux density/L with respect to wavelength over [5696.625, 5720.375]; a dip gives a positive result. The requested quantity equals 0.8 Ang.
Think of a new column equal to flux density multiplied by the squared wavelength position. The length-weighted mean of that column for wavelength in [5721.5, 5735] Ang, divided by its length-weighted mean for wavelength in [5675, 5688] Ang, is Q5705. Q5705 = 1.1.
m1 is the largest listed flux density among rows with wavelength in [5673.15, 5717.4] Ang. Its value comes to 8.893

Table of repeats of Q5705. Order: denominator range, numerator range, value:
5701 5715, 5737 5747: 1.05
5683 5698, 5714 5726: 1.07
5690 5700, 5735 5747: 1.05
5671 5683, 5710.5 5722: 1.02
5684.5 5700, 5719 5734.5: 1.08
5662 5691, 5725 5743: 1.04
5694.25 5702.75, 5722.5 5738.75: 1.09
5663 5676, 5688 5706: 0.95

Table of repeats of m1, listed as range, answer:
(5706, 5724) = 9.007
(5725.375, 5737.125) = 8.994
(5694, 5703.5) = 8.537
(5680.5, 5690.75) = 8.696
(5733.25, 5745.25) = 8.769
